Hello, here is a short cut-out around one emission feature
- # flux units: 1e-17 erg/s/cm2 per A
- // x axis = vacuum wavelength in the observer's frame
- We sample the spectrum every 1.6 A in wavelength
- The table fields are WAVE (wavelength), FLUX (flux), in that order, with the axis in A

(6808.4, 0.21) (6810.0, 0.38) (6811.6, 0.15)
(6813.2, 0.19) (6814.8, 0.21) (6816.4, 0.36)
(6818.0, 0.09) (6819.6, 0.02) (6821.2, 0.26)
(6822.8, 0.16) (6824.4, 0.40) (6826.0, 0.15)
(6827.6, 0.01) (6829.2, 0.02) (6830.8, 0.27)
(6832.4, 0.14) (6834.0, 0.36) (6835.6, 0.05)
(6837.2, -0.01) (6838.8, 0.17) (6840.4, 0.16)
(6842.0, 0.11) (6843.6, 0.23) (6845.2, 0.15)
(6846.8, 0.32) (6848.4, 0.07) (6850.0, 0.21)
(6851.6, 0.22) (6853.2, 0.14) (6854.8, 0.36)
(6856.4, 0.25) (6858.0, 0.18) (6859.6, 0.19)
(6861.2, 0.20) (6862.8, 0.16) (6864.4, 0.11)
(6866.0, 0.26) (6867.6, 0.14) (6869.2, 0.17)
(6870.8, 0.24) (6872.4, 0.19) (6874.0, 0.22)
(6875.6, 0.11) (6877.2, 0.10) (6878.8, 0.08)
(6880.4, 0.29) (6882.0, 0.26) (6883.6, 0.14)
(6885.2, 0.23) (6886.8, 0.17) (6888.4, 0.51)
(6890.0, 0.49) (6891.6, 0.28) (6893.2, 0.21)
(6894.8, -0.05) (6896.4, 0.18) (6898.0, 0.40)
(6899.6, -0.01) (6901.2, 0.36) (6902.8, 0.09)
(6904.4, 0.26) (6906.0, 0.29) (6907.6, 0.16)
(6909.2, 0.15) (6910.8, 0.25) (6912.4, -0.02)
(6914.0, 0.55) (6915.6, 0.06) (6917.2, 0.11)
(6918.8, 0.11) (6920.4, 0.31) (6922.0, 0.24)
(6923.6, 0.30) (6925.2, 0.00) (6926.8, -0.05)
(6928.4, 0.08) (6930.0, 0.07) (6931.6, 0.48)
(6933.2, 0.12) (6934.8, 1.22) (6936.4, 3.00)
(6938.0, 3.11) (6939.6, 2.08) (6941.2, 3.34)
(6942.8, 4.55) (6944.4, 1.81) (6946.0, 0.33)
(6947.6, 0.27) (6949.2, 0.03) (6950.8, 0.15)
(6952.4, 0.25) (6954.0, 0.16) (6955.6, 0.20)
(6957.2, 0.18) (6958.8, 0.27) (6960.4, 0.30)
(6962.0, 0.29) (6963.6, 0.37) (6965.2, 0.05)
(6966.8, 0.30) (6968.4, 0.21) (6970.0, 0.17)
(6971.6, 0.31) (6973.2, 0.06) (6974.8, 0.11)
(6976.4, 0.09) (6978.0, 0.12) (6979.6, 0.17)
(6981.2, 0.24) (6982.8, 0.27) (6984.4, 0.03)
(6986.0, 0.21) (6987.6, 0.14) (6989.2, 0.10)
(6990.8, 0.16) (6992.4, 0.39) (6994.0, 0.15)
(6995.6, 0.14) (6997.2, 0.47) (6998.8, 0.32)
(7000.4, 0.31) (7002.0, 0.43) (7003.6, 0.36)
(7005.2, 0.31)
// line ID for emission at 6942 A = [O II]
